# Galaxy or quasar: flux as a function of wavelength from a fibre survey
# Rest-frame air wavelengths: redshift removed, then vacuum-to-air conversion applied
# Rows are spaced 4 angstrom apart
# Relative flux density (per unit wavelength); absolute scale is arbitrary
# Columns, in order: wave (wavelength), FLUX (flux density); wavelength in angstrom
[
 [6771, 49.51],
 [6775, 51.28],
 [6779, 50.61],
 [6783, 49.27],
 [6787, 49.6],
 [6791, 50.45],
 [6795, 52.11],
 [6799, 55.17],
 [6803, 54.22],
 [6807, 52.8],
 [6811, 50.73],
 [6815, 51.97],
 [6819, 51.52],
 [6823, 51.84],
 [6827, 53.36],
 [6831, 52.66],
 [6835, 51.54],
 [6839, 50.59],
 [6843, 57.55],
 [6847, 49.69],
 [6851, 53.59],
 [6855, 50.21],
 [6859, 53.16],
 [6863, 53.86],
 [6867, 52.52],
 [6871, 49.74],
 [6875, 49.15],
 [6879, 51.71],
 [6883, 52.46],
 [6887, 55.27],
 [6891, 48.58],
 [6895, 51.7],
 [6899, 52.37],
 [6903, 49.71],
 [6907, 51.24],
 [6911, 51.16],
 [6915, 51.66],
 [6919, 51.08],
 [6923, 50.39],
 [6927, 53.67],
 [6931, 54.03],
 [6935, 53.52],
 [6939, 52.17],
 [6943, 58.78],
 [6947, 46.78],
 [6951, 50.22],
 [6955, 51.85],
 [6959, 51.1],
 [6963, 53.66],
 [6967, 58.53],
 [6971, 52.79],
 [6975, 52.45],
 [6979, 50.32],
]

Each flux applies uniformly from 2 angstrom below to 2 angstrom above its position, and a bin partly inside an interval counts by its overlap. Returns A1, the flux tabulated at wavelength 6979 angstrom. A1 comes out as 50.32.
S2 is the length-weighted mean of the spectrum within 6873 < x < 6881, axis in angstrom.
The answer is 50.4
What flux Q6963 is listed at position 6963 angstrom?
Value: 53.66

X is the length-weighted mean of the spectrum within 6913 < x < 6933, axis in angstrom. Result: 52.2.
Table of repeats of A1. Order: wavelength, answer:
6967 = 58.53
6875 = 49.15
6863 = 53.86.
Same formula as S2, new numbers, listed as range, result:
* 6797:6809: 54.1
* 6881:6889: 53.9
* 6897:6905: 51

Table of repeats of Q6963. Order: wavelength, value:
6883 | 52.46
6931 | 54.03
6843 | 57.55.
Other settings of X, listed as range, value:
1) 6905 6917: 51.4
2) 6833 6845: 53.2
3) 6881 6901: 52.1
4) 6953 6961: 51.5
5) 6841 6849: 53.6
